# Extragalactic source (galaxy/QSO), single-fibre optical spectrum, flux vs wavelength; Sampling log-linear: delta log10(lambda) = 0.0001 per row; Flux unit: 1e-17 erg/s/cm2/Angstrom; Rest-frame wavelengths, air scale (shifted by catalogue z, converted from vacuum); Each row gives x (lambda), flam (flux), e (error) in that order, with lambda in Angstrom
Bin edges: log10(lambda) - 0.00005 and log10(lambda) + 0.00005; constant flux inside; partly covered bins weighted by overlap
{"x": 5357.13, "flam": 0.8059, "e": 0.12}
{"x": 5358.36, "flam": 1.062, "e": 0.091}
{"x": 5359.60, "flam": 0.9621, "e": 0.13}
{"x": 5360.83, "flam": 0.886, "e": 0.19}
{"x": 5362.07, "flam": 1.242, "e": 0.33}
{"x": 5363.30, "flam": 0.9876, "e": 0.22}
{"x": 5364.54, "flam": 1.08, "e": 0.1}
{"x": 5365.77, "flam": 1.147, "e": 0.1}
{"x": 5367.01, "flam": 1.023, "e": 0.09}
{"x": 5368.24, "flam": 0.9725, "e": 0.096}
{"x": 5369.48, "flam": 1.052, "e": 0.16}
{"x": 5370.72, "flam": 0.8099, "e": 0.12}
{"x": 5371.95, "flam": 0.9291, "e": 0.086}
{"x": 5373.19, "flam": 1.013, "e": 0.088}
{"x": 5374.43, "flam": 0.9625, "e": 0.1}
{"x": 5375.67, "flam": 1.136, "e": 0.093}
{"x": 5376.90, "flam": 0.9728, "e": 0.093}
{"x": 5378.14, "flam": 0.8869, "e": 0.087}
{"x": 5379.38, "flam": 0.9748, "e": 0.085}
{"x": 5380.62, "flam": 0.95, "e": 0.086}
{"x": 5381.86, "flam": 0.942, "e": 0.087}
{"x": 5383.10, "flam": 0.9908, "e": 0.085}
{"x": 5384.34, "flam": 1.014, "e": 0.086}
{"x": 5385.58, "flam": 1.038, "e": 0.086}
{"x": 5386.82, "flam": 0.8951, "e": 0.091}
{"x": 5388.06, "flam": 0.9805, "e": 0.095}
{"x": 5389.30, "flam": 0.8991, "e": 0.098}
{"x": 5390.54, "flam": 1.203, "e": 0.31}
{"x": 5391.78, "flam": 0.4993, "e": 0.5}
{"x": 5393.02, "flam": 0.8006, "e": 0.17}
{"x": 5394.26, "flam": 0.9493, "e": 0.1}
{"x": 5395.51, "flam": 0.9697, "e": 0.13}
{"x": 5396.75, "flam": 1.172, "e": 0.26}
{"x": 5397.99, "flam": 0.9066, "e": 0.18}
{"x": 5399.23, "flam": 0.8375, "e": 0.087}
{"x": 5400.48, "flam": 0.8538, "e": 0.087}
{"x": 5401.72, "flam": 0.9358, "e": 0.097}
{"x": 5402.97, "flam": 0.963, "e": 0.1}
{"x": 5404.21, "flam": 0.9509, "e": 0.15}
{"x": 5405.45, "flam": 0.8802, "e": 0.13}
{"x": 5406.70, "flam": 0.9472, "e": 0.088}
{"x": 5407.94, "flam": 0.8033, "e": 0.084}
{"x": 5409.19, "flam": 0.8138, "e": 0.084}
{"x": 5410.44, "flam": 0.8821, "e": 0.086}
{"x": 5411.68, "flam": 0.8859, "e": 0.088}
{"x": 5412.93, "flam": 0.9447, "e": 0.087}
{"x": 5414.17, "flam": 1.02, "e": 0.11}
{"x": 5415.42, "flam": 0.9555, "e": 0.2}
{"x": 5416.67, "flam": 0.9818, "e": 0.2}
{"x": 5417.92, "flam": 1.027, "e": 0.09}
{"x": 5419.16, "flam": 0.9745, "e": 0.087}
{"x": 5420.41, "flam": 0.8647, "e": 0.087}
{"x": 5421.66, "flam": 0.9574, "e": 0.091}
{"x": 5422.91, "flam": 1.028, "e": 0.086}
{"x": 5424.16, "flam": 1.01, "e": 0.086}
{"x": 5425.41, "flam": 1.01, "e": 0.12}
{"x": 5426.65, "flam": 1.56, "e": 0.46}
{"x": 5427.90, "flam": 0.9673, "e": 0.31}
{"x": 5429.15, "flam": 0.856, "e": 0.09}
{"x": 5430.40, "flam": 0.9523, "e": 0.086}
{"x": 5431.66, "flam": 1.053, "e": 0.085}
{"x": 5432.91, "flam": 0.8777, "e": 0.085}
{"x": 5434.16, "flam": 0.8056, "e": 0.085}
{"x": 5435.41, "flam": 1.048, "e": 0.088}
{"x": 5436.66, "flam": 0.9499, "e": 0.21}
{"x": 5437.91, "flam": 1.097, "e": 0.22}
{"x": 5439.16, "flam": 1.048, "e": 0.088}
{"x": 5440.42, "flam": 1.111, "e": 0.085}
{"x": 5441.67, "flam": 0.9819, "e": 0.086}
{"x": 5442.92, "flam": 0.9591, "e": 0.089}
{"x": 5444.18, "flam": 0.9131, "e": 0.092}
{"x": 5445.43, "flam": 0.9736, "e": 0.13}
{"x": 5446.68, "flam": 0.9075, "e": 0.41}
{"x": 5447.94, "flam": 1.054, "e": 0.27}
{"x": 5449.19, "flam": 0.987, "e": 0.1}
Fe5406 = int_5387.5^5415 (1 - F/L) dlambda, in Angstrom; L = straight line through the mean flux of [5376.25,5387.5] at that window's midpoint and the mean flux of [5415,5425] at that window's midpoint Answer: 1.6 Angstrom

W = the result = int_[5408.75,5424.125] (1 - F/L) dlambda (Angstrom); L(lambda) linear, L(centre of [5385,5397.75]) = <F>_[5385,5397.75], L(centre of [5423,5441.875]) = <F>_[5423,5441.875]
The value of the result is 0.7 Angstrom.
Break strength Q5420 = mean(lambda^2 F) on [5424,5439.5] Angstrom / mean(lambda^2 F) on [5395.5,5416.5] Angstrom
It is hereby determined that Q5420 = 1.11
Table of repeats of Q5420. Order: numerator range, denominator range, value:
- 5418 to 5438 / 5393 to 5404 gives 1.07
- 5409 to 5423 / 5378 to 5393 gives 1.02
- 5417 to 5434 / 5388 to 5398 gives 1.09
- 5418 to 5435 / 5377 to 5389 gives 1.05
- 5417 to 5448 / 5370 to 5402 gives 1.08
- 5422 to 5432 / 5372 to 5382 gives 1.10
